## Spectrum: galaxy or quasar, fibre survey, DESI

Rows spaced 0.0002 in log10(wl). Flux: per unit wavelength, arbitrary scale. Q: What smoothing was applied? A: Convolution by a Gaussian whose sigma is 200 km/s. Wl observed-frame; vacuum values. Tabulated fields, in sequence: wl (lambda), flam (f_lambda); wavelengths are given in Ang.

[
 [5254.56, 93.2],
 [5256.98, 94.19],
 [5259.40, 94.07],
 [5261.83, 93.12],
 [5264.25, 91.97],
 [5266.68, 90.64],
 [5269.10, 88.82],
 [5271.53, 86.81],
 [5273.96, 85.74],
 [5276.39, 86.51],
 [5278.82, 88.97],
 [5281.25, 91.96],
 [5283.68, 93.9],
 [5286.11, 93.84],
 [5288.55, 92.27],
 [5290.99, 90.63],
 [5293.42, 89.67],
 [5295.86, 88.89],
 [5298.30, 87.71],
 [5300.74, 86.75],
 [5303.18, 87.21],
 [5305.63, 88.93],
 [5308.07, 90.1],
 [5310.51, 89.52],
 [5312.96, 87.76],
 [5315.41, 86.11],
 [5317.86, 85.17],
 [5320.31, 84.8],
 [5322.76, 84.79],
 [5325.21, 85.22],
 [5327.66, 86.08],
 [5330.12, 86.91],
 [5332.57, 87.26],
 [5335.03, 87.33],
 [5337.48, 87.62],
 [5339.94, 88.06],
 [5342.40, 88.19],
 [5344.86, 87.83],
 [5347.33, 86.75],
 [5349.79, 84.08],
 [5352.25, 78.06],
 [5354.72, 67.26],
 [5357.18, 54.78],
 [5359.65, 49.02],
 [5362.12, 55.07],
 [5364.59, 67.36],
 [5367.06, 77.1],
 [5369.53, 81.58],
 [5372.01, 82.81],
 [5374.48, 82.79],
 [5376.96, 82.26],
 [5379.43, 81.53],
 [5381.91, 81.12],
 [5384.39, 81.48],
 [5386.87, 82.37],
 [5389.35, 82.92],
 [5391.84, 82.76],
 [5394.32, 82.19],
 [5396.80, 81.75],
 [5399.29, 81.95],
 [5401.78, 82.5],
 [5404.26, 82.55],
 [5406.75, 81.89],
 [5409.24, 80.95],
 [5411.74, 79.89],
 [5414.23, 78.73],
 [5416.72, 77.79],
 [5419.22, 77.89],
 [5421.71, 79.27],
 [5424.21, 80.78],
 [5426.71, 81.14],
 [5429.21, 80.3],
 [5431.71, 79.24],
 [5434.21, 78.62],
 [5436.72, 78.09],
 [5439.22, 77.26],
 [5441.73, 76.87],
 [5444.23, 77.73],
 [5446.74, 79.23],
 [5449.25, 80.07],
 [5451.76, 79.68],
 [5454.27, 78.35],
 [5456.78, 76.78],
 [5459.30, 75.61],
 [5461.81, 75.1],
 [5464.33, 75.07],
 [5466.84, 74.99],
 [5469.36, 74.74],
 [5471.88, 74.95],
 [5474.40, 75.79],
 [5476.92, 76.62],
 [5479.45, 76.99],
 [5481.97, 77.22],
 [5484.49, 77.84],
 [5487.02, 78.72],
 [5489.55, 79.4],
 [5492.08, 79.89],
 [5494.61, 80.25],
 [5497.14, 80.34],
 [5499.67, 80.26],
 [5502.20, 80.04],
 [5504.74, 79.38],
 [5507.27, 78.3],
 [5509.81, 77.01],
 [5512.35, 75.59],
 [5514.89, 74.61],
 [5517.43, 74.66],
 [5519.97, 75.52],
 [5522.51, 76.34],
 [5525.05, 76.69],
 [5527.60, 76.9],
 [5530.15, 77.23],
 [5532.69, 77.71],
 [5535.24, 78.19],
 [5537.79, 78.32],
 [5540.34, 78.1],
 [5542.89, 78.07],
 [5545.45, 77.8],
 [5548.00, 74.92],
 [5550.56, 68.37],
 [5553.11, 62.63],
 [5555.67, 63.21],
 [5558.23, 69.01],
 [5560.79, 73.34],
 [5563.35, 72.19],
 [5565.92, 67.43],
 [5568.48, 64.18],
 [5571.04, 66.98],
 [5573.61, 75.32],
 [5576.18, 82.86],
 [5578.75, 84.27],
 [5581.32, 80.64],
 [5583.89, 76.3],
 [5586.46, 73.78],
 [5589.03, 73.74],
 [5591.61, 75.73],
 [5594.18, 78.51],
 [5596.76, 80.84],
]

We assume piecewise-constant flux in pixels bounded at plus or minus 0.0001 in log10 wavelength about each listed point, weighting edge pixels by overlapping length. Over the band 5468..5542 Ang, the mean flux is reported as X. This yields 77.5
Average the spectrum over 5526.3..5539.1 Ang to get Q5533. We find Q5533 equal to 77.7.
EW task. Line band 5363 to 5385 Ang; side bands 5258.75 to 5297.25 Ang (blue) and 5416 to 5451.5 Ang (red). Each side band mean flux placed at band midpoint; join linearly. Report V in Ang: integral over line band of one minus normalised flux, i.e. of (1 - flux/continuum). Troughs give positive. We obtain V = 1.0 Ang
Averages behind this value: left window 90.4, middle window 79.3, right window 78.9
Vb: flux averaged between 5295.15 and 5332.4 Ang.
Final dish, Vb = 87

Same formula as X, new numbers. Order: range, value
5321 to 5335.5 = 86.2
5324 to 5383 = 79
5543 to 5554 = 72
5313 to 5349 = 86.6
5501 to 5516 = 77.5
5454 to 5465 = 76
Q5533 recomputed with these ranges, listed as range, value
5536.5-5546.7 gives 78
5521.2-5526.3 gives 76.6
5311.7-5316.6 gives 86.8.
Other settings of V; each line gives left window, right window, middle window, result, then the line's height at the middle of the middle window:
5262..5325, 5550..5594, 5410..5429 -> 0.5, 81.5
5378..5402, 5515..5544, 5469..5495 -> 0.4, 78.7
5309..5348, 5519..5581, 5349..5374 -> 4.4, 84.9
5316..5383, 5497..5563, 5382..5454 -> -2.0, 78.1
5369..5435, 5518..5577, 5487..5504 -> -0.8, 76.2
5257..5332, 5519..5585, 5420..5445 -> 0.7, 81.1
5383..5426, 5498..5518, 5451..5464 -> 0.4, 79.3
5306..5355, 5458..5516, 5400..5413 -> 0.0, 81.7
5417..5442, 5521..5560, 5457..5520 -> -0.6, 76.4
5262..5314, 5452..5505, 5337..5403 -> 4.6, 84.4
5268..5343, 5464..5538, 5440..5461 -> 0.6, 80.1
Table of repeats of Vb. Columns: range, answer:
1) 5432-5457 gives 78.4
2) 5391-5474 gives 78.9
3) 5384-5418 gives 81.4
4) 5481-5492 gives 78.5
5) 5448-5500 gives 77.5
